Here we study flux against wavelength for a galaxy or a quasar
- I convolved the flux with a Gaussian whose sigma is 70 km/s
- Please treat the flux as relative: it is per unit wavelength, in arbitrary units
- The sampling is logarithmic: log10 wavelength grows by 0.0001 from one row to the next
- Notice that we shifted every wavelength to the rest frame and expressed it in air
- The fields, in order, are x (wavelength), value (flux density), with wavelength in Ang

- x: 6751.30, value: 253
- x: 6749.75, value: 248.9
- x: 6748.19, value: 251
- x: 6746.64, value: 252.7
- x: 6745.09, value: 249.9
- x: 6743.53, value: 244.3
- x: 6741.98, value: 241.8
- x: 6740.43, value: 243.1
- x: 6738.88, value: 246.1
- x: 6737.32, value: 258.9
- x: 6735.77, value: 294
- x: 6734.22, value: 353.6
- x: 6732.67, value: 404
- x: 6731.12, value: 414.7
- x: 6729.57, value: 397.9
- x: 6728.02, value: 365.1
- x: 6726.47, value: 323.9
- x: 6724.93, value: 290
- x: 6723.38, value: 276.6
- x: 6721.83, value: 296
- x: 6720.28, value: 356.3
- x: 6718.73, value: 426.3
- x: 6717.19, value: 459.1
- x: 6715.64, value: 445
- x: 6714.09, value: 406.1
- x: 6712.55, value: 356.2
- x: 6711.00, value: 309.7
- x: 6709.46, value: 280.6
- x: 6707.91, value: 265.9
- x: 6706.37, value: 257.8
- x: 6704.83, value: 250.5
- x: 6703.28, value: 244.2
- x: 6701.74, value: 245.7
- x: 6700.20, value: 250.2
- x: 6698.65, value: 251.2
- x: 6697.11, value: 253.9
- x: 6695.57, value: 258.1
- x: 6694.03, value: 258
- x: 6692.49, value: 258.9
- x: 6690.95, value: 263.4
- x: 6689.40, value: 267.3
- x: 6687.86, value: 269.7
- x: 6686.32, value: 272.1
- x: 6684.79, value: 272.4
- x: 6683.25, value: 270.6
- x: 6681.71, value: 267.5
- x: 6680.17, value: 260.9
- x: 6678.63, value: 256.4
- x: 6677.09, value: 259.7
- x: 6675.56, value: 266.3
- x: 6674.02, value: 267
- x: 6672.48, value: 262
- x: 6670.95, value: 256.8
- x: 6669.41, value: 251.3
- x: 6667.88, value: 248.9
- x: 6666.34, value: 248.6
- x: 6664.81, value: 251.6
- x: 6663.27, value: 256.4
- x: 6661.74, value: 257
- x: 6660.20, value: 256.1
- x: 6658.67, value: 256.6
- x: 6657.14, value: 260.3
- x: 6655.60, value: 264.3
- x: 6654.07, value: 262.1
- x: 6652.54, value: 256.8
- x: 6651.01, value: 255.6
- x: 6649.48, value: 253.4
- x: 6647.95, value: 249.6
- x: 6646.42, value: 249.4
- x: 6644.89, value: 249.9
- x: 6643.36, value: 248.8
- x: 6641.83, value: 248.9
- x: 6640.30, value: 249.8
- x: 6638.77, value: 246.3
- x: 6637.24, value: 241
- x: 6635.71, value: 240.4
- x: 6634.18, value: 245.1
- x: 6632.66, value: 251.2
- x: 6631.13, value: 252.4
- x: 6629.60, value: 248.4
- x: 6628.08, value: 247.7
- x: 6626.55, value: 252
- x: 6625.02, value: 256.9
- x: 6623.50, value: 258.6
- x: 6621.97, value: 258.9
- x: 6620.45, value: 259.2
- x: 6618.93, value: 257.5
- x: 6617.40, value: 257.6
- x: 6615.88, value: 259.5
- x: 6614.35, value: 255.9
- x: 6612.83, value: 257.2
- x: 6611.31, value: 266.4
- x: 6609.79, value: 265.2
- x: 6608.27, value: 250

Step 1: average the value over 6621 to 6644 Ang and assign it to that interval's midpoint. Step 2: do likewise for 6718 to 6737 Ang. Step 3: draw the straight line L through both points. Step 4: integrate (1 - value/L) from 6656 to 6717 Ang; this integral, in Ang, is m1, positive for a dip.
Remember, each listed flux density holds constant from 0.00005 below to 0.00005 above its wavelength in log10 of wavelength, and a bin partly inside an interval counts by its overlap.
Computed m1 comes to 6.46 Ang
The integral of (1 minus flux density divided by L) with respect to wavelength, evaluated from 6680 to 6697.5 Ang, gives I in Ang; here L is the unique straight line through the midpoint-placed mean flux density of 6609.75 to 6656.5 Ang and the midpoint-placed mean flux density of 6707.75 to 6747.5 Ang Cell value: 1.9 Ang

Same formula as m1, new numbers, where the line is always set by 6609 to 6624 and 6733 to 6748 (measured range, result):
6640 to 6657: 0.5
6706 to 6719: -4.4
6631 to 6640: 0.5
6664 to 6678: 0.4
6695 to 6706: 0.6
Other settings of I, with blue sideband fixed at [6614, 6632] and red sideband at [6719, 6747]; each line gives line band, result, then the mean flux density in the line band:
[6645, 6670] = 1.6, 255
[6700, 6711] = 1.3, 261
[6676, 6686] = 0.7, 265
